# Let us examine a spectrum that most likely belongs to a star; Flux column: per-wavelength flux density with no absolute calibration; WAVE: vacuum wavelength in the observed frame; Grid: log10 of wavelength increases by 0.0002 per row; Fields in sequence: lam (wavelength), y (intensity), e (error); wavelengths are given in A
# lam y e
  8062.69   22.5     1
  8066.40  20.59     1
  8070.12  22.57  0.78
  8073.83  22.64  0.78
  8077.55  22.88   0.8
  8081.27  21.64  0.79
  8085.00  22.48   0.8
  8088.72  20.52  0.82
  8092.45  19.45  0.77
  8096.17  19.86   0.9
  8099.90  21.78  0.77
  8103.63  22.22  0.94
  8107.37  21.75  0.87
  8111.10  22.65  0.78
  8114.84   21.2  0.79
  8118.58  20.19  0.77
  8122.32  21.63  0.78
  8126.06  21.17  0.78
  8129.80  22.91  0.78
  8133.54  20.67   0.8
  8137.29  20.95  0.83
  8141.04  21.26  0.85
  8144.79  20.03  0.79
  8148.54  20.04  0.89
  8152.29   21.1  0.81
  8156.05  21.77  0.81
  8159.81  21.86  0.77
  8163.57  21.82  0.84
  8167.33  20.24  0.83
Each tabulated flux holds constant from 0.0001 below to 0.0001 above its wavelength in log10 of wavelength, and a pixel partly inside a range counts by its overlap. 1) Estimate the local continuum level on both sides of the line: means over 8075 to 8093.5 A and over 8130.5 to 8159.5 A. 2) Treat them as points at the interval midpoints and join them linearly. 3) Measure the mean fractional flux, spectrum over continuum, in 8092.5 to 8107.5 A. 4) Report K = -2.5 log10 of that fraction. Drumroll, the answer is 0.01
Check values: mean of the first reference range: 21.5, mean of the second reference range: 21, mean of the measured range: 21.1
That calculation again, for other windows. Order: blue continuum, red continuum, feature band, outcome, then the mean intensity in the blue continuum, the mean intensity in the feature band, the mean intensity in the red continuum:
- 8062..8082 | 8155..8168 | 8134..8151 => 0.05 mag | 22.2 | 20.6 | 21.5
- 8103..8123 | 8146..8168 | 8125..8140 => 0.00 mag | 21.6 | 21.4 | 21.2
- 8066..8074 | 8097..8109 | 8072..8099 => 0.03 mag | 22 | 21.4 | 21.7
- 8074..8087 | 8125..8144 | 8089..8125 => 0.03 mag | 22.3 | 21.2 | 21.3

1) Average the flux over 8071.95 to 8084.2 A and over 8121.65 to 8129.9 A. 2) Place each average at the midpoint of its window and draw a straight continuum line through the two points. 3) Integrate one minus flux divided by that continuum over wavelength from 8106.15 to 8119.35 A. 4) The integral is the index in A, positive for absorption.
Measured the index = 0.2 A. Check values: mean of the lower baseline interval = 22.4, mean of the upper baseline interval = 21.7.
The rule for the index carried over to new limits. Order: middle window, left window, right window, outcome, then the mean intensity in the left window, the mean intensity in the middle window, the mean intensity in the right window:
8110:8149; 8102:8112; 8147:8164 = 1.06 A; 22.2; 21.2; 21.3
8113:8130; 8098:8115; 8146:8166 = 0.37 A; 22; 21.3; 21.2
